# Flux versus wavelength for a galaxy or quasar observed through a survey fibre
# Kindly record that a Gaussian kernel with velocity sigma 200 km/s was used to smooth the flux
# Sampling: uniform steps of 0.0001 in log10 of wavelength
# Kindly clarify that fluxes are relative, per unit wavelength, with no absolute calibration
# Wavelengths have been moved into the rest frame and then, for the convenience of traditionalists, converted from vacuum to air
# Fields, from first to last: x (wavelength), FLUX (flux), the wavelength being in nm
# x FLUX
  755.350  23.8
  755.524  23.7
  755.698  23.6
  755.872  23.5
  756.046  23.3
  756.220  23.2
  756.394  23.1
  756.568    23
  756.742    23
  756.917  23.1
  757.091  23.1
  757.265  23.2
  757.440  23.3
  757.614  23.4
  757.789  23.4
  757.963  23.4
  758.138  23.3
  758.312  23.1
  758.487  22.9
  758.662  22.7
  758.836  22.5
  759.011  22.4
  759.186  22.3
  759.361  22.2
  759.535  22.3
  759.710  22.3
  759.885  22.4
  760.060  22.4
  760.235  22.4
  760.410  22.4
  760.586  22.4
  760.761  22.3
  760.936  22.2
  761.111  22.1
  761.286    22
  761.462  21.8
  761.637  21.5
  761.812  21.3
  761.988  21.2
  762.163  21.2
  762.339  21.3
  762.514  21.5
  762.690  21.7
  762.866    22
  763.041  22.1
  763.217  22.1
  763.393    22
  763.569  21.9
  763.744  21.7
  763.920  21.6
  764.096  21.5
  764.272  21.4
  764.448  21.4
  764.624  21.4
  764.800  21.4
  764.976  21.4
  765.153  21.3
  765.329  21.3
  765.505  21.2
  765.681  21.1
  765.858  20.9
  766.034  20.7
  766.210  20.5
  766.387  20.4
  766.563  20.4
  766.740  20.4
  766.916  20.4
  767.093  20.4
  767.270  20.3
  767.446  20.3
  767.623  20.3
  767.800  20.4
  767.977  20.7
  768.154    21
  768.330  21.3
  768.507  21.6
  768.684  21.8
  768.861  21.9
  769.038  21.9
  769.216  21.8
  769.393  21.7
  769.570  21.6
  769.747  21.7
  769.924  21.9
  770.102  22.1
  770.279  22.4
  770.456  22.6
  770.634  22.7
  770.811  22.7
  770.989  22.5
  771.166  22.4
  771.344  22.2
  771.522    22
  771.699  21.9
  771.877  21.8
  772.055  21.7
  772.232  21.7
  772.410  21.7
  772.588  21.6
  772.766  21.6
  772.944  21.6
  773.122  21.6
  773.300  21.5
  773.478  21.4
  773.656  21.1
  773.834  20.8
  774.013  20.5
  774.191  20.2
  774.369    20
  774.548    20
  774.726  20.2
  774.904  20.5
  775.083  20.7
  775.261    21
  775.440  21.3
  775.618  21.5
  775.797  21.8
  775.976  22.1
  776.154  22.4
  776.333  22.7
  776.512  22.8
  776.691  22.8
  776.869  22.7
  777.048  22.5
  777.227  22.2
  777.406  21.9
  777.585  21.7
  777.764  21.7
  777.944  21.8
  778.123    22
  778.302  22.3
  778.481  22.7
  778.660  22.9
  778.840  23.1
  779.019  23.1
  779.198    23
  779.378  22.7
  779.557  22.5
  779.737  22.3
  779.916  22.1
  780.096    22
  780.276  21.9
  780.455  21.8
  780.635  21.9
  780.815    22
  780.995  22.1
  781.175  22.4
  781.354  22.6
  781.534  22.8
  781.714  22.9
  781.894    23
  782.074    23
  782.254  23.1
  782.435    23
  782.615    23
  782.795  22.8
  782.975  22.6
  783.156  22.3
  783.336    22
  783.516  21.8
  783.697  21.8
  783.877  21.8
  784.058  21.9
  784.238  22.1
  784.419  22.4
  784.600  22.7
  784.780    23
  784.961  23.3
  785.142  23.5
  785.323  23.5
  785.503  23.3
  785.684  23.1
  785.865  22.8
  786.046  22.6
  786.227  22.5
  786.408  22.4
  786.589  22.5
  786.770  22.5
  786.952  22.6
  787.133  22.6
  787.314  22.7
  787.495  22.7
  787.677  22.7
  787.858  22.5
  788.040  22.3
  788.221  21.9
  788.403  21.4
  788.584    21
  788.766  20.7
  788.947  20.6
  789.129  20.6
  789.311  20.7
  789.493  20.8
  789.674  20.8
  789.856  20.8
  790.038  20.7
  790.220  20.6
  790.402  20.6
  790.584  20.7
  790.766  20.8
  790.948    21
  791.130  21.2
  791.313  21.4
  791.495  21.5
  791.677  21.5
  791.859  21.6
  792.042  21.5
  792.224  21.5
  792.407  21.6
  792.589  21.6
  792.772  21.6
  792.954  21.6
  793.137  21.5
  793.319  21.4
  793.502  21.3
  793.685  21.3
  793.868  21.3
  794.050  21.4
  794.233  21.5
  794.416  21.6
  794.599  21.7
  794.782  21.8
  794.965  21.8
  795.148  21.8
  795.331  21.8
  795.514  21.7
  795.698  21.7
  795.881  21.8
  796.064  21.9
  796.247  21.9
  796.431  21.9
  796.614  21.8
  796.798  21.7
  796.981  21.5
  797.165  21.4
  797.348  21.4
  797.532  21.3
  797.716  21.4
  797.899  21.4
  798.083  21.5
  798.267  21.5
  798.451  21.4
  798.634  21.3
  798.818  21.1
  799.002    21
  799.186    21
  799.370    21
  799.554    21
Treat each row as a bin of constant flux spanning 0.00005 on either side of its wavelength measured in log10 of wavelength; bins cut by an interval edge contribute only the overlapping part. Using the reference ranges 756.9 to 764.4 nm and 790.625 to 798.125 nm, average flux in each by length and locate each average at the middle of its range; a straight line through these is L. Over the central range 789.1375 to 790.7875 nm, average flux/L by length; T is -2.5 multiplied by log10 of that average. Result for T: 0.05 mag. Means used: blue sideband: 22.3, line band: 20.7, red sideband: 21.5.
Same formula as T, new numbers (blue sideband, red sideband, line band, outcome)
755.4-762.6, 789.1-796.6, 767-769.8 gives 0.05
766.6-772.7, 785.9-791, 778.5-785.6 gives -0.05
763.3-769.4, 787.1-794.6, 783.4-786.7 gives -0.06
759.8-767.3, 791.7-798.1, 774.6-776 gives 0.02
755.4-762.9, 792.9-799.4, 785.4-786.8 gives -0.05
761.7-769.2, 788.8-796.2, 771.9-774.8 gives 0.01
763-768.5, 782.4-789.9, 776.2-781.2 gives -0.03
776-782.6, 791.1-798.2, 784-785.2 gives -0.03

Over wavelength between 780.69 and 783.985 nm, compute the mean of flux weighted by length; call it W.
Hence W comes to 22.5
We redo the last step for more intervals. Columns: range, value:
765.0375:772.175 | 21.4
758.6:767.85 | 21.5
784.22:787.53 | 22.8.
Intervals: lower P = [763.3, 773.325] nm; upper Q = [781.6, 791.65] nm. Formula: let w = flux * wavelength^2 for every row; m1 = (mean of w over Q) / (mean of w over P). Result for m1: 1.08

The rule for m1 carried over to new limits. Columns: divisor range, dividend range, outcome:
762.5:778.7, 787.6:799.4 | 1.05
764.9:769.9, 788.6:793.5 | 1.07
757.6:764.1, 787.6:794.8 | 1.04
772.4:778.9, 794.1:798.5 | 1.05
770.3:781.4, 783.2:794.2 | 1.03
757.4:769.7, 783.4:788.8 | 1.10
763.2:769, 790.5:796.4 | 1.09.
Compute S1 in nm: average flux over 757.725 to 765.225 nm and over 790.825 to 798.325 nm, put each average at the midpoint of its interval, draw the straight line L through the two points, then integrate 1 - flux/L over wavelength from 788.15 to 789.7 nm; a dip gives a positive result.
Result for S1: 0.05 nm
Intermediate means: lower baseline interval 22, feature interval 20.9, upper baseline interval 21.5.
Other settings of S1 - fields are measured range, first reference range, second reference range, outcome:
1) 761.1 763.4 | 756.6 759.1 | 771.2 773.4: 0.10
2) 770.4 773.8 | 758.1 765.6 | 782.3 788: 0.05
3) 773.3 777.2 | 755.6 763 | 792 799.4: 0.12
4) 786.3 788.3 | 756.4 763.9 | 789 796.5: -0.09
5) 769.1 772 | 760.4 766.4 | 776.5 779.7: -0.02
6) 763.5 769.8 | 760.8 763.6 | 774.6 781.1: 0.20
